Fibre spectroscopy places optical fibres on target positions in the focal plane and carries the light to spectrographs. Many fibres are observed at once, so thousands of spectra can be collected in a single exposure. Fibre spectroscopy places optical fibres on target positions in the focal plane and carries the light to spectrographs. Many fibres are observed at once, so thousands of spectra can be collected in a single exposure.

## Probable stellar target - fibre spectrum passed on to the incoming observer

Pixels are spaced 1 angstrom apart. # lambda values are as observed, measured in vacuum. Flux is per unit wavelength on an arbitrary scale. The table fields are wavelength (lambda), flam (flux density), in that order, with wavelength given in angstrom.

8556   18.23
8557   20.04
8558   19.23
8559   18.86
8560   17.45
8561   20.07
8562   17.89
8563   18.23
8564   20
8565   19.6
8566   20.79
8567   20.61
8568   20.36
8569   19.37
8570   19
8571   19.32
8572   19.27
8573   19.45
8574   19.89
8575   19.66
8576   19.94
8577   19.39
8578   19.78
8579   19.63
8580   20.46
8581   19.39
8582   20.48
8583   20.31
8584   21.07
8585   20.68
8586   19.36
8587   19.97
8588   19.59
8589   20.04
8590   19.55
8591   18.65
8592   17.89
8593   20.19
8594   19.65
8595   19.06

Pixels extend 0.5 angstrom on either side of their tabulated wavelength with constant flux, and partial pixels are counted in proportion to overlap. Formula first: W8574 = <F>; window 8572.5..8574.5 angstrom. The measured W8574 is 19.7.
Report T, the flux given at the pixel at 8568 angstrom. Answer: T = 20.36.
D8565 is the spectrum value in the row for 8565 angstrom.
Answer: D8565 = 19.6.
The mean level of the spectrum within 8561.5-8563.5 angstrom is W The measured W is 18.1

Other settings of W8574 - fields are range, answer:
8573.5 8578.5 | 19.7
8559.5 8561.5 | 18.8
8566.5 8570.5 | 19.8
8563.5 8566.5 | 20.1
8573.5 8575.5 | 19.8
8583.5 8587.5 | 20.3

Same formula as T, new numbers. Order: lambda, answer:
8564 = 20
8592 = 17.89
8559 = 18.86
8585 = 20.68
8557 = 20.04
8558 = 19.23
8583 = 20.31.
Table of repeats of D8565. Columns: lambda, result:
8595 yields 19.06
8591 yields 18.65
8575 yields 19.66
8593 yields 20.19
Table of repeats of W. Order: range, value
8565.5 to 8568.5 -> 20.6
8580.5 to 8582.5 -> 19.9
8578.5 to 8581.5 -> 19.8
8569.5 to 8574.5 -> 19.4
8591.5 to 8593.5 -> 19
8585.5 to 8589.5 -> 19.7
